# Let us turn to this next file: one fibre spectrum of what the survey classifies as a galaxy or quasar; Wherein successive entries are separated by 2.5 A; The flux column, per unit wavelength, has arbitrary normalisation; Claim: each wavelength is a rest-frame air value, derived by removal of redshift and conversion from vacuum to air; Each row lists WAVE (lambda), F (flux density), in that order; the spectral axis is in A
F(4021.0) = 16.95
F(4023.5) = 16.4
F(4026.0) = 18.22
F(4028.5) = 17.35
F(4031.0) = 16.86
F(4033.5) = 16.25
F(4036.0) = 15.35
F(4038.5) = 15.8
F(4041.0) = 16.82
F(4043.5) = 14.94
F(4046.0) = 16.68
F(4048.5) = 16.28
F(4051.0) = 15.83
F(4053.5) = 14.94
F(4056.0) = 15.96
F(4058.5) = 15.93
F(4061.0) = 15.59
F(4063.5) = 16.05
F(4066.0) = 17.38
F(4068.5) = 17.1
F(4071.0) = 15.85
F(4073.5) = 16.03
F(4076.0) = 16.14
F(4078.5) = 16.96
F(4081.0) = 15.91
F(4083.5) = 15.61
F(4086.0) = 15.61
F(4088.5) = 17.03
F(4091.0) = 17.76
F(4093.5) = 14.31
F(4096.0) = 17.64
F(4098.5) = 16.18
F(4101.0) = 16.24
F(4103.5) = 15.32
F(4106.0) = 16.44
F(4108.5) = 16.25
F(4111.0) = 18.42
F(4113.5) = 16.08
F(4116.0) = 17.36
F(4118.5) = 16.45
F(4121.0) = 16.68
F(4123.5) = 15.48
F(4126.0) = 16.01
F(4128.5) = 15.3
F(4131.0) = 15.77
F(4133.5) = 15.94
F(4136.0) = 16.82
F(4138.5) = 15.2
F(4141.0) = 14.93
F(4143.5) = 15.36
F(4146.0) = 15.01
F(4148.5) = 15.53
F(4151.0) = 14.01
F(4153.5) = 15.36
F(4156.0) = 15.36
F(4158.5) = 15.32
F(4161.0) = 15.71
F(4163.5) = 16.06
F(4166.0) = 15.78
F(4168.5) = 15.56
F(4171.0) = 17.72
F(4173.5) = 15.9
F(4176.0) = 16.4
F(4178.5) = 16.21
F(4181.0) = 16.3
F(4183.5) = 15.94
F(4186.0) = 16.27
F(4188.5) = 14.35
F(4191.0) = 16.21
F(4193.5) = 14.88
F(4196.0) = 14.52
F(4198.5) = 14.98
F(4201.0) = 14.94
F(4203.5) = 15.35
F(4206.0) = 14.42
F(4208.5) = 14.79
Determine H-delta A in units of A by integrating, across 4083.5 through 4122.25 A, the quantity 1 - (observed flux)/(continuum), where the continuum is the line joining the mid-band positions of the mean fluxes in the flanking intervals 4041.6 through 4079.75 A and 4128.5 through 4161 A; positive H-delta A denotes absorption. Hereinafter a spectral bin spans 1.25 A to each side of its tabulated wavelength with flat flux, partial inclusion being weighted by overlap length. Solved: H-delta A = -1.80 A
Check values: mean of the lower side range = 16.1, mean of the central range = 16.5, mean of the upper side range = 15.4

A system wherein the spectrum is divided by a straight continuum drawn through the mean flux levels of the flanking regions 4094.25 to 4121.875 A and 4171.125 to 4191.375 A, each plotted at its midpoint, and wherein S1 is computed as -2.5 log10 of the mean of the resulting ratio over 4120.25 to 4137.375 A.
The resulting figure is 0.03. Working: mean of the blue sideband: 16.6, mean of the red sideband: 16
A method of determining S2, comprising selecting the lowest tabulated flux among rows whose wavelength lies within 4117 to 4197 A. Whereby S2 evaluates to 14.01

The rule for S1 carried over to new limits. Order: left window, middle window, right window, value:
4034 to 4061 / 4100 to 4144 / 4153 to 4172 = -0.02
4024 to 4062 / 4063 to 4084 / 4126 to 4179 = -0.02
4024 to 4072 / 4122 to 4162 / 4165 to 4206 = 0.03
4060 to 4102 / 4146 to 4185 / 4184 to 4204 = -0.02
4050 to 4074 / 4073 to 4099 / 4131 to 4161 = -0.03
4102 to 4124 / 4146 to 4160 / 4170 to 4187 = 0.09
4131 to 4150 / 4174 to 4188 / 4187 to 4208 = -0.07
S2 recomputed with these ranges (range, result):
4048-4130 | 14.31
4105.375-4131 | 15.3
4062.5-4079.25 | 15.85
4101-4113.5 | 15.32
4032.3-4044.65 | 14.94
